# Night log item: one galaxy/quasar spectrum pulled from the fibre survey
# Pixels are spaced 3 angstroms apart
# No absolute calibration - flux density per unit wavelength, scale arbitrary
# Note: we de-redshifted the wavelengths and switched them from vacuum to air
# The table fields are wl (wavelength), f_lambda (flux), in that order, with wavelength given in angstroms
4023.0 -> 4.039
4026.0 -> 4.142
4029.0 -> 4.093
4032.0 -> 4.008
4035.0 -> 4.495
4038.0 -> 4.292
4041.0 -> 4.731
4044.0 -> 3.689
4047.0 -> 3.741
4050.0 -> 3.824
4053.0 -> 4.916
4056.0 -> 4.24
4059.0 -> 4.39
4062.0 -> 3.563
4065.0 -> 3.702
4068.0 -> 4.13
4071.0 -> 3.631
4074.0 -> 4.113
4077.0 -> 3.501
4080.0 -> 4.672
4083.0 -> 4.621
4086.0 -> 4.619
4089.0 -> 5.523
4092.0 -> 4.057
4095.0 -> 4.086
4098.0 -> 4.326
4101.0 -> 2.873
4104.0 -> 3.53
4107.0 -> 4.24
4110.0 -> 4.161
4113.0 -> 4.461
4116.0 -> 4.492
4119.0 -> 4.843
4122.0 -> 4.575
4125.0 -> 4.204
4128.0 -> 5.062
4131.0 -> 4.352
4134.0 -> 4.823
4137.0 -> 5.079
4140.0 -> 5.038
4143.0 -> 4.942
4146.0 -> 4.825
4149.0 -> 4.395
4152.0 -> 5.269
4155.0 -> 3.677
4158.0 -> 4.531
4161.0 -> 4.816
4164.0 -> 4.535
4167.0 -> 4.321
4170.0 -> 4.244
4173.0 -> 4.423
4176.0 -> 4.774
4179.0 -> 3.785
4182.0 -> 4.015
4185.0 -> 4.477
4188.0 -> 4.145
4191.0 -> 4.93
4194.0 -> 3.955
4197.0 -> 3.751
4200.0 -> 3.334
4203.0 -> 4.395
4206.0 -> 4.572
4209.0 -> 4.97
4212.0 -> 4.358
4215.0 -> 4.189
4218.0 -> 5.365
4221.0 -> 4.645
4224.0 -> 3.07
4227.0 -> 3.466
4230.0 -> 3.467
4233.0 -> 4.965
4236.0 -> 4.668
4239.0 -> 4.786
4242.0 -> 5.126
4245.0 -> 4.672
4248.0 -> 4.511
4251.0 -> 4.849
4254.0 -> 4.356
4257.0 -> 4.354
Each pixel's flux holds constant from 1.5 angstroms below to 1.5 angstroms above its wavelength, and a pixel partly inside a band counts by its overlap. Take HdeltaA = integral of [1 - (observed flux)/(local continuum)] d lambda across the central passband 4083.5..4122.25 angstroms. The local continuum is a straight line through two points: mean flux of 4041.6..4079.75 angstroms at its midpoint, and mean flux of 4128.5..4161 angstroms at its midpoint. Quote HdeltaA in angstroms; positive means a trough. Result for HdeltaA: 0.5 angstroms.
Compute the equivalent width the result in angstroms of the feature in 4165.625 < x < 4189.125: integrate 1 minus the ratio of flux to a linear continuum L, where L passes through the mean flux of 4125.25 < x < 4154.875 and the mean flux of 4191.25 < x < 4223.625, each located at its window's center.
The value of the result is 1.3 angstroms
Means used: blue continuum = 4.78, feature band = 4.27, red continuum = 4.33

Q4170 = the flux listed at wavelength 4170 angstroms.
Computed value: 4.244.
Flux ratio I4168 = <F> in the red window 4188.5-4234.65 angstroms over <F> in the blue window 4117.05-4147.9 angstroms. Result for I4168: 0.89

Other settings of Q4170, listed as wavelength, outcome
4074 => 4.113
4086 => 4.619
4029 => 4.093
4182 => 4.015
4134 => 4.823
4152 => 5.269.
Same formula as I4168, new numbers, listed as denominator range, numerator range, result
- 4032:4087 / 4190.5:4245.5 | 1.04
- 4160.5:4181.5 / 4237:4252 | 1.09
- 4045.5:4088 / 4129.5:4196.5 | 1.09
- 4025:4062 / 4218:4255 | 1.06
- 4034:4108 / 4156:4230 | 1.03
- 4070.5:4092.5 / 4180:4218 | 0.98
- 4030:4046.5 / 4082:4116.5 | 1.01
